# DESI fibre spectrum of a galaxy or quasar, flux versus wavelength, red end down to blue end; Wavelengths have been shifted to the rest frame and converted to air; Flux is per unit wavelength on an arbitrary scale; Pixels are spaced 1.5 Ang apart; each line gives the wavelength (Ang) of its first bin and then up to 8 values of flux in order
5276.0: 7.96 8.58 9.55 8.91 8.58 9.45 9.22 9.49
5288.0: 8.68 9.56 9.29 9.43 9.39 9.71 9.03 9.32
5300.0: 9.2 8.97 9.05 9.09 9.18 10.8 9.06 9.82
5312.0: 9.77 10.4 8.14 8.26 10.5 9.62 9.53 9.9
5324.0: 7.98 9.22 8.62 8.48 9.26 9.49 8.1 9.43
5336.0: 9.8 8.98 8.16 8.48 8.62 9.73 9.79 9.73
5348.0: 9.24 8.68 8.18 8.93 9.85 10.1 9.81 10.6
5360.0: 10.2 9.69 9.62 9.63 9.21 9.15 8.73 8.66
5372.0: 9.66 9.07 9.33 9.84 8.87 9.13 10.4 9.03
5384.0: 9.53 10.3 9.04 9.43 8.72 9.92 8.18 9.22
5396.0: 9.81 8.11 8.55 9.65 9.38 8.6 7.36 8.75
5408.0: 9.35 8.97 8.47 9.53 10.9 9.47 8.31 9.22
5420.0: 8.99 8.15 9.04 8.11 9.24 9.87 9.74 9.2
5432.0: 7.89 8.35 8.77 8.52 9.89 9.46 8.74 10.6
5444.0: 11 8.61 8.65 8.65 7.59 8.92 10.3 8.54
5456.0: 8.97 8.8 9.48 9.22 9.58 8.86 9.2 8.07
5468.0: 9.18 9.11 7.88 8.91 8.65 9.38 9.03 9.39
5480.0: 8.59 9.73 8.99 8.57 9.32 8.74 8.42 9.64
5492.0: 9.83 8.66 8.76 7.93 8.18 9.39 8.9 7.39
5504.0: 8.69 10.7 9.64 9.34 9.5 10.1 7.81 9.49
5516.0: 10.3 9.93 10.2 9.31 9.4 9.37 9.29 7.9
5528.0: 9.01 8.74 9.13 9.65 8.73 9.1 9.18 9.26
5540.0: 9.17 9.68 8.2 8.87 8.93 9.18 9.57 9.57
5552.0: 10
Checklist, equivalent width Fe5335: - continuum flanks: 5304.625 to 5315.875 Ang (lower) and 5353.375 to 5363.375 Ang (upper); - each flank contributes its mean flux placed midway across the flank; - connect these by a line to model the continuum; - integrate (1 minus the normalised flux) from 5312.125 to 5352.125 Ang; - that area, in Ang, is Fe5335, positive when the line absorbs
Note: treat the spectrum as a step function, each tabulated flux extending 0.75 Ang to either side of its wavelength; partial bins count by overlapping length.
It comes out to 2.7 Ang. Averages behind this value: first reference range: 9.55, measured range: 9.1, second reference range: 10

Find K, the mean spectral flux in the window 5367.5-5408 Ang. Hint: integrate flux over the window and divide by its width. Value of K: 9.13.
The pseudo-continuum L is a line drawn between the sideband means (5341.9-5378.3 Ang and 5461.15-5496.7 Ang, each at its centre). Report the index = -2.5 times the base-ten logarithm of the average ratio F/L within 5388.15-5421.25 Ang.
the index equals 0.03 mag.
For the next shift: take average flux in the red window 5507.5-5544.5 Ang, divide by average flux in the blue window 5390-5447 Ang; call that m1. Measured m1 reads 1.02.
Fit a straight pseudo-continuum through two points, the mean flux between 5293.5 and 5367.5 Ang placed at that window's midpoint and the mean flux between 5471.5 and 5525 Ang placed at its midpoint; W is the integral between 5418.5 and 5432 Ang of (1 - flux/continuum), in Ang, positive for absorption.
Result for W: 0.3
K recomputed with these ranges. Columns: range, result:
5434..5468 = 9.11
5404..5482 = 9.02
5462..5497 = 8.93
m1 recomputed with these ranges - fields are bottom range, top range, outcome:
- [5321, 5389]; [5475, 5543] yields 0.98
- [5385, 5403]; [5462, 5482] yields 0.97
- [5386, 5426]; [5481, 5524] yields 1.02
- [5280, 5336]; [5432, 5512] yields 0.98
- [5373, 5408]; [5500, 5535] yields 1.01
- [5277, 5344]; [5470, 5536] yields 0.99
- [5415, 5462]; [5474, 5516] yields 1.00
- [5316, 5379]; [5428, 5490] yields 0.97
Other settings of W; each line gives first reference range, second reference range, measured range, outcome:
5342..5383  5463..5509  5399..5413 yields 0.6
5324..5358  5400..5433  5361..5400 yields -0.9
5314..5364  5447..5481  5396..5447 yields -0.2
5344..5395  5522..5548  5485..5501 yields 0.4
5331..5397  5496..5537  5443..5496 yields 1.1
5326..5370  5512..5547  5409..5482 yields 1.2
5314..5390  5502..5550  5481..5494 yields 0.2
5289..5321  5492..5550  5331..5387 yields 0.0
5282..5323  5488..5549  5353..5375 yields -0.6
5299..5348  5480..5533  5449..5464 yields 0.2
